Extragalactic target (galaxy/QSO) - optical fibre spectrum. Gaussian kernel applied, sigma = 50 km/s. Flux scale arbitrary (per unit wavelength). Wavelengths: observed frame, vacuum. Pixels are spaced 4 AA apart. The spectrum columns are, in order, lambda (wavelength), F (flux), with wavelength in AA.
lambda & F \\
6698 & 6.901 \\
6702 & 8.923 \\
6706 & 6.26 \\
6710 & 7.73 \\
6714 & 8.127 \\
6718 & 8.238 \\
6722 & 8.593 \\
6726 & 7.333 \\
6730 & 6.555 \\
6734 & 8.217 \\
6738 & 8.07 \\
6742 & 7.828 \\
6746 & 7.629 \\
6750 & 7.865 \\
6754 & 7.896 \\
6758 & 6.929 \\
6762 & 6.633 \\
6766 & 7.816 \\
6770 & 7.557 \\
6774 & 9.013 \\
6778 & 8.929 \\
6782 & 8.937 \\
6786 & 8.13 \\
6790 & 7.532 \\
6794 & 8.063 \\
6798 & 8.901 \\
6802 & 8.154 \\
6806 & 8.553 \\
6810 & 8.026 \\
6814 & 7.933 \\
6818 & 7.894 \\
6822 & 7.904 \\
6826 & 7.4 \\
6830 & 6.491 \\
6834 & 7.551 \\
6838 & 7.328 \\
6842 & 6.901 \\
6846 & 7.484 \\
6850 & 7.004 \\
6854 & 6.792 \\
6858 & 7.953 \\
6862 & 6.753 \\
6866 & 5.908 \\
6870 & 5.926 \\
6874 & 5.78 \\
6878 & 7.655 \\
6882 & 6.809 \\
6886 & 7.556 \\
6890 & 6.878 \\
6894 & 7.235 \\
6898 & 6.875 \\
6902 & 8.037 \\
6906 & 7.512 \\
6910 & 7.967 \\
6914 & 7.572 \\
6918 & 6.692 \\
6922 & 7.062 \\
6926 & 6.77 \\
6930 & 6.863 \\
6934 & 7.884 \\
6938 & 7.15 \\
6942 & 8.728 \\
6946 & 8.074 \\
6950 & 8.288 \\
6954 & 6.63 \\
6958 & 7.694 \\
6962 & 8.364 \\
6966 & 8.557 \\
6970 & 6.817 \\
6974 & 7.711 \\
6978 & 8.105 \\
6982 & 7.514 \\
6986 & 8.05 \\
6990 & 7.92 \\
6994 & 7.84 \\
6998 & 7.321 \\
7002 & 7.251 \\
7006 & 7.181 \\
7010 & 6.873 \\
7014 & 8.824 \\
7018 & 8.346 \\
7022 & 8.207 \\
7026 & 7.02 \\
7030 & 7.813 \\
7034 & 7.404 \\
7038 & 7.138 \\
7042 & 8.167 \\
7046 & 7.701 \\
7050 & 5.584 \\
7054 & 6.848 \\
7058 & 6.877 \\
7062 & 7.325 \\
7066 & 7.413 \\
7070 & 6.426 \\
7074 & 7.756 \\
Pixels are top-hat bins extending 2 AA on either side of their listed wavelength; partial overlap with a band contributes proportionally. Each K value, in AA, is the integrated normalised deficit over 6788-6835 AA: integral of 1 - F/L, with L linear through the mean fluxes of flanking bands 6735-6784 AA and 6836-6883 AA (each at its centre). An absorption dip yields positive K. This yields -3.17 AA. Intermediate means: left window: 7.93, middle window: 7.87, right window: 6.86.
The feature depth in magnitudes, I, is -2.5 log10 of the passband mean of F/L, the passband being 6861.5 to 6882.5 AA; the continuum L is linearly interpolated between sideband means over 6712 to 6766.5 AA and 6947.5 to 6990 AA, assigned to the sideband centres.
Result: 0.20 mag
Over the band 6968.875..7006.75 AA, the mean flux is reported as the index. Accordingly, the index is 7.6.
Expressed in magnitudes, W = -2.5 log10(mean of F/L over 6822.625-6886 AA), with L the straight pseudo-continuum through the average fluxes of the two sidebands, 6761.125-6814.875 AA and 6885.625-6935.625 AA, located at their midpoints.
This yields 0.11 mag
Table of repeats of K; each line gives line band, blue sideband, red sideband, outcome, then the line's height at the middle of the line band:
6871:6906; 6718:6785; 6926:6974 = 3.0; 7.75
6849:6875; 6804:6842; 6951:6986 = 3.6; 7.66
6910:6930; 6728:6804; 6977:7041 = 1.7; 7.77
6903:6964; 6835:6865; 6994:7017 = -1.6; 7.37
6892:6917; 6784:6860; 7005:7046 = 0.6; 7.69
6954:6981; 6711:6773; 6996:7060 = -1.1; 7.47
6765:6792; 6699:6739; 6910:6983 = -2.0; 7.73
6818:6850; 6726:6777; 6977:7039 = 1.5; 7.68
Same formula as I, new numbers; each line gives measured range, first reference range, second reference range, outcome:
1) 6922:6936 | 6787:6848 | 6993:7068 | 0.062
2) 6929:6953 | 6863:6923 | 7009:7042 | -0.076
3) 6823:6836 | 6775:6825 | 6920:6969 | 0.130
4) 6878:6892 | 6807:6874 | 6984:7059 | 0.014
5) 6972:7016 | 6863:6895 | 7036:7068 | -0.104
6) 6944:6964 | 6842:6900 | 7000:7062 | -0.093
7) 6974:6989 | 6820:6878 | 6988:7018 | -0.044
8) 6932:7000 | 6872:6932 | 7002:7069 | -0.077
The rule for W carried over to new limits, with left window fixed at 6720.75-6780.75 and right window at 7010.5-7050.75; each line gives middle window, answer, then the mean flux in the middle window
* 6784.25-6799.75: -0.05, 8.14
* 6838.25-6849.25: 0.08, 7.19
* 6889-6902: 0.08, 7.17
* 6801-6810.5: -0.07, 8.29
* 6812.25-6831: 0.03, 7.57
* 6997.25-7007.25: 0.06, 7.25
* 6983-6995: -0.03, 7.91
